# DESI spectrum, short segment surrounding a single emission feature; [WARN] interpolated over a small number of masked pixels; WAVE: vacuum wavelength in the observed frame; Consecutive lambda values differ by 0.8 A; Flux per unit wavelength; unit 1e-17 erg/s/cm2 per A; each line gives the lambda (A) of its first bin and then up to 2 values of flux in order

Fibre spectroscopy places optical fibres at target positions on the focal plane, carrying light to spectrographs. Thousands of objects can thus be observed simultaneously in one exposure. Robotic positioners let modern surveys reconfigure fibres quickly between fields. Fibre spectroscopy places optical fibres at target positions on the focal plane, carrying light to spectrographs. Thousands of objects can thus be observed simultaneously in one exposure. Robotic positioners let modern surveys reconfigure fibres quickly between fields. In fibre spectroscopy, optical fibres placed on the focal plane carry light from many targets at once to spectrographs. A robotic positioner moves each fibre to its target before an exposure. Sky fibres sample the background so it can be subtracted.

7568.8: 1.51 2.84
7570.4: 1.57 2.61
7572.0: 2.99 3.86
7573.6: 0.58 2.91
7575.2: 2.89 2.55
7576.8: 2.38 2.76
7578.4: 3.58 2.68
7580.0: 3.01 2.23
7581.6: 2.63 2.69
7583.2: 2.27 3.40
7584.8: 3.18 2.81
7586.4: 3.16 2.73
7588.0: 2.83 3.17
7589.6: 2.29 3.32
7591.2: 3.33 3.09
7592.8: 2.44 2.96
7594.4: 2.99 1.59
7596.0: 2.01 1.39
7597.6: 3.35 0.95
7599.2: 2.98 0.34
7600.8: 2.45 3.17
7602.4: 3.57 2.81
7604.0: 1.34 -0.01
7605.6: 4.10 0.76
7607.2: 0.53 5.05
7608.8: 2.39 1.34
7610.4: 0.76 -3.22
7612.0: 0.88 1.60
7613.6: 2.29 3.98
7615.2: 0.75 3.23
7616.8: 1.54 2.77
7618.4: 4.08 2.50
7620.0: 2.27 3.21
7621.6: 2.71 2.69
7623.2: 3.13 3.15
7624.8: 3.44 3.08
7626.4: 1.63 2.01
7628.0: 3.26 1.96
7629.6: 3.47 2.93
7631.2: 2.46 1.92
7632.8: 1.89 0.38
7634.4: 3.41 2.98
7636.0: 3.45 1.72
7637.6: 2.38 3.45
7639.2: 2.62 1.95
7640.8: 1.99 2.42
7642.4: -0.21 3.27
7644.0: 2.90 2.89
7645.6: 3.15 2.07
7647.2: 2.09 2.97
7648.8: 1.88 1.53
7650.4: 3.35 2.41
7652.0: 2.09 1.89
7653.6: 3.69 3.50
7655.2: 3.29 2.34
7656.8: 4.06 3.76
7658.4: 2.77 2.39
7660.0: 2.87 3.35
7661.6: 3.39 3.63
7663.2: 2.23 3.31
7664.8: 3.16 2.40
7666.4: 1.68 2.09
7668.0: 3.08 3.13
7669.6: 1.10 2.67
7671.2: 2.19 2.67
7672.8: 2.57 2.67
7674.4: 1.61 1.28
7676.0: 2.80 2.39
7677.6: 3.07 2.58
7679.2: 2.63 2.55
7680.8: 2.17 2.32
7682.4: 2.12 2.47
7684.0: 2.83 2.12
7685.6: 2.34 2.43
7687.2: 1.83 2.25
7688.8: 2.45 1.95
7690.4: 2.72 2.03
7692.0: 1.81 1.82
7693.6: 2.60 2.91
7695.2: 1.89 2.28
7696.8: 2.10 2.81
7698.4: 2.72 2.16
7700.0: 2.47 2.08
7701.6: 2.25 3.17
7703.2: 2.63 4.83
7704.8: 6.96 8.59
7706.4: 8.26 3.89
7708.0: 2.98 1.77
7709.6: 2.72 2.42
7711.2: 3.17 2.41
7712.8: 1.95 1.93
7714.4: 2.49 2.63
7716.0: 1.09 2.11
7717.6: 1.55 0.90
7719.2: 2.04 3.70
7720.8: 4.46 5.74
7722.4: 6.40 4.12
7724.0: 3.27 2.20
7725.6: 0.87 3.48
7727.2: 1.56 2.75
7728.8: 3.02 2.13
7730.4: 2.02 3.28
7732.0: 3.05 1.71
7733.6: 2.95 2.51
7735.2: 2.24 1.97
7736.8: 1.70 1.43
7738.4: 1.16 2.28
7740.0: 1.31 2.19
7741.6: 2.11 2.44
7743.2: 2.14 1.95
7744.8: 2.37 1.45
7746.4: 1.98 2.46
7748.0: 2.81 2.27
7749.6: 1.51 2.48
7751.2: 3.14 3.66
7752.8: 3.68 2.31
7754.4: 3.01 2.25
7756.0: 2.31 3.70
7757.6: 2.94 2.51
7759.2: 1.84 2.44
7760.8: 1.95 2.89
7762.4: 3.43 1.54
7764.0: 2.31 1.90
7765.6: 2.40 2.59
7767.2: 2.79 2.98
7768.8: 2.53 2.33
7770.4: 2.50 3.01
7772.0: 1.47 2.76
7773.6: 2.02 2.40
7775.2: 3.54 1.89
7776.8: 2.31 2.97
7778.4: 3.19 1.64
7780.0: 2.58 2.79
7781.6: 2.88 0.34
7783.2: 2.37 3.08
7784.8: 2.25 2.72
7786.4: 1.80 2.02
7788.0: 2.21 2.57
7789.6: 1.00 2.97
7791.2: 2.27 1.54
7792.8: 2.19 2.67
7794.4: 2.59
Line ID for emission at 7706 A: [S II] 6716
